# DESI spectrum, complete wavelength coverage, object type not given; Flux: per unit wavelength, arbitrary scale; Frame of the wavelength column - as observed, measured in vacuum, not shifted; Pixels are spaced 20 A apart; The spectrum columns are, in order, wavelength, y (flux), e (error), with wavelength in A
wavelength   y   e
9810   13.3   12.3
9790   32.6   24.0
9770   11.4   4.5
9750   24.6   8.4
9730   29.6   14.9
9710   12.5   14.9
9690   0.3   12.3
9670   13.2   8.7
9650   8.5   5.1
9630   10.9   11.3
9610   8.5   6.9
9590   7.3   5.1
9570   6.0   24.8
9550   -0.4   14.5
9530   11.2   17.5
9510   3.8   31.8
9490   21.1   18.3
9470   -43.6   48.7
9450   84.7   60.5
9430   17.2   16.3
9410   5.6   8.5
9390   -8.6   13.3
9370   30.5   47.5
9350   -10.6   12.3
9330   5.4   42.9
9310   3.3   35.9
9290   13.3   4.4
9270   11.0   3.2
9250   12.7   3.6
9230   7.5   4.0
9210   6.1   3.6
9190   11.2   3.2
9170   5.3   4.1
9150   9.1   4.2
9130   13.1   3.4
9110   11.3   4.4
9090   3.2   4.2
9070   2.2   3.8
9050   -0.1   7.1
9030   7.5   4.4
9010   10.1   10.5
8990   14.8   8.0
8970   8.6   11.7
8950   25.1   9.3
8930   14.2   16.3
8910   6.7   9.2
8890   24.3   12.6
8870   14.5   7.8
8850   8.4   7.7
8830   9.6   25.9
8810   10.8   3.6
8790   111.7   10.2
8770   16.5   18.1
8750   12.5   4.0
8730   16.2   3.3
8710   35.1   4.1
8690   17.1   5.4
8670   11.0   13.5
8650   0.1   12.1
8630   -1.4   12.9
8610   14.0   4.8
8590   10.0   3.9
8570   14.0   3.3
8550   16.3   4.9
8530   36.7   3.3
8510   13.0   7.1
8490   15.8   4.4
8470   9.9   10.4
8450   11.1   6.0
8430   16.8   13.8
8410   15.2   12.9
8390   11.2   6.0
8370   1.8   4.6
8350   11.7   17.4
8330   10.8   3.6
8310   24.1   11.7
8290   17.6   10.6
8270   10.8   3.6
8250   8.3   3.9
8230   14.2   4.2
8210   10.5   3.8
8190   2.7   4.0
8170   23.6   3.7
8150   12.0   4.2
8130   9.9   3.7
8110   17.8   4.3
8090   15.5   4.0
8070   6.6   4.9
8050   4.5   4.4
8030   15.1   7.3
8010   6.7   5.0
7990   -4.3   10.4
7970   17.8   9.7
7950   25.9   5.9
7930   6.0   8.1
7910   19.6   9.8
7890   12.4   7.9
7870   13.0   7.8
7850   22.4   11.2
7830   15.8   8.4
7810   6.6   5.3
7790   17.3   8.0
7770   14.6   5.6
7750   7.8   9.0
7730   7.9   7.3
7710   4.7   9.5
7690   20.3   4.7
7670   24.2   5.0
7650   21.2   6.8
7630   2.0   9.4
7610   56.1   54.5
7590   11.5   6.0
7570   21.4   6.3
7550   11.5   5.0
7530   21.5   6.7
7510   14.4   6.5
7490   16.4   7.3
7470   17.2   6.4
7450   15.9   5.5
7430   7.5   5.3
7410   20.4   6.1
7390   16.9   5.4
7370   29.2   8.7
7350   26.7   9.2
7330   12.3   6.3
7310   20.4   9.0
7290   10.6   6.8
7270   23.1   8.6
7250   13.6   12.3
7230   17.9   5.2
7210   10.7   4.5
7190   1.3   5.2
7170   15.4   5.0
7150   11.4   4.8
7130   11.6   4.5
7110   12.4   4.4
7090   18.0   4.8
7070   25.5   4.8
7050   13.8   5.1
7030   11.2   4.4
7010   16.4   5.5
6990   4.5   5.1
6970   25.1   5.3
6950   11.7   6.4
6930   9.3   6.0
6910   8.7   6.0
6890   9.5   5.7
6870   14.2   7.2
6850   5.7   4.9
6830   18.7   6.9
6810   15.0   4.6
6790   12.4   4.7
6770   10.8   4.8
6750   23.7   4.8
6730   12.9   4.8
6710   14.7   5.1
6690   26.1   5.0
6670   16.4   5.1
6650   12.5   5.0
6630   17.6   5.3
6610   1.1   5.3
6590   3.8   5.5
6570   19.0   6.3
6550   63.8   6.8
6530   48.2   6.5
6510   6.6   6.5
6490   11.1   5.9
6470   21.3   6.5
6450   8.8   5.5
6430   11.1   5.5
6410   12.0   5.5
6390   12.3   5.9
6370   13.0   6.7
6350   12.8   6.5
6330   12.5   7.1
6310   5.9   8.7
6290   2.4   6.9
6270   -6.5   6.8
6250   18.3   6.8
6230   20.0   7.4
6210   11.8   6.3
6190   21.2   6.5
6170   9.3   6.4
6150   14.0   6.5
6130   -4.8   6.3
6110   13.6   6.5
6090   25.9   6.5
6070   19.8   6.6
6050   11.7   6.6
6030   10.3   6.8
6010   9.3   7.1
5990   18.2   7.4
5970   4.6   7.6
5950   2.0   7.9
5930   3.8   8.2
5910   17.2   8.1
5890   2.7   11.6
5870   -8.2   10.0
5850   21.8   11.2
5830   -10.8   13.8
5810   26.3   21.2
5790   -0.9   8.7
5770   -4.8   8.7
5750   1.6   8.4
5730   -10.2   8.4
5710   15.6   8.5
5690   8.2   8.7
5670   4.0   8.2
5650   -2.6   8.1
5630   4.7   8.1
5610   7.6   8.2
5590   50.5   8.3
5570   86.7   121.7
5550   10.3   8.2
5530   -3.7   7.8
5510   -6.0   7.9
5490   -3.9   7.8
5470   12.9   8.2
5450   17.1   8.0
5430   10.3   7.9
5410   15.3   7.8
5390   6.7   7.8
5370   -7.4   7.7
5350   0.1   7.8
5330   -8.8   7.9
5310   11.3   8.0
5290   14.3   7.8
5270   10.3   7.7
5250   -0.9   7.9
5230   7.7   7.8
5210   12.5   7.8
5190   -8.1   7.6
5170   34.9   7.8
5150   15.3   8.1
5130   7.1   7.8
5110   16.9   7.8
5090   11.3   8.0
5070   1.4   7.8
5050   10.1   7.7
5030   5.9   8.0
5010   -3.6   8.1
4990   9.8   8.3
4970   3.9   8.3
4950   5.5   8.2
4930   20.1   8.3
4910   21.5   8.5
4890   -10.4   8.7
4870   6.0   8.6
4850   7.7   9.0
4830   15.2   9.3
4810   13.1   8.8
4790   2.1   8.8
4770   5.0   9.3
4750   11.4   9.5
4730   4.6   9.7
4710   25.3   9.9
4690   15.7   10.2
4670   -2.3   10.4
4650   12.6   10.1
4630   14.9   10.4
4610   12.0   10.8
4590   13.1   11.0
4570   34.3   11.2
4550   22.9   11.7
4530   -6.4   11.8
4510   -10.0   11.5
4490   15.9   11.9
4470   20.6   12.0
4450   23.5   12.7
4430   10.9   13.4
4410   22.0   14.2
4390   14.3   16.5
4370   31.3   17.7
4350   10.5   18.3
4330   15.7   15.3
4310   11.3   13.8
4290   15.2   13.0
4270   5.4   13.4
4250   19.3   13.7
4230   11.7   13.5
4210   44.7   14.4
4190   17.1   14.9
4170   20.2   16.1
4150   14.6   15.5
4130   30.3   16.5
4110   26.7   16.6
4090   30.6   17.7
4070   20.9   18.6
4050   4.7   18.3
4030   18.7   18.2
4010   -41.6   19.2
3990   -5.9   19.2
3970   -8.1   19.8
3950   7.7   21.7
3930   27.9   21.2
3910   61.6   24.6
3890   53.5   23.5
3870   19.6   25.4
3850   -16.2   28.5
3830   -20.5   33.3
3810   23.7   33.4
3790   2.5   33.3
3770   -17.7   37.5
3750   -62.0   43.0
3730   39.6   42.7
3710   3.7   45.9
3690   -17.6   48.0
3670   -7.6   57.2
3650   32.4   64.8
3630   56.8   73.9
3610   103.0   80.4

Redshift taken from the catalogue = 0.754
